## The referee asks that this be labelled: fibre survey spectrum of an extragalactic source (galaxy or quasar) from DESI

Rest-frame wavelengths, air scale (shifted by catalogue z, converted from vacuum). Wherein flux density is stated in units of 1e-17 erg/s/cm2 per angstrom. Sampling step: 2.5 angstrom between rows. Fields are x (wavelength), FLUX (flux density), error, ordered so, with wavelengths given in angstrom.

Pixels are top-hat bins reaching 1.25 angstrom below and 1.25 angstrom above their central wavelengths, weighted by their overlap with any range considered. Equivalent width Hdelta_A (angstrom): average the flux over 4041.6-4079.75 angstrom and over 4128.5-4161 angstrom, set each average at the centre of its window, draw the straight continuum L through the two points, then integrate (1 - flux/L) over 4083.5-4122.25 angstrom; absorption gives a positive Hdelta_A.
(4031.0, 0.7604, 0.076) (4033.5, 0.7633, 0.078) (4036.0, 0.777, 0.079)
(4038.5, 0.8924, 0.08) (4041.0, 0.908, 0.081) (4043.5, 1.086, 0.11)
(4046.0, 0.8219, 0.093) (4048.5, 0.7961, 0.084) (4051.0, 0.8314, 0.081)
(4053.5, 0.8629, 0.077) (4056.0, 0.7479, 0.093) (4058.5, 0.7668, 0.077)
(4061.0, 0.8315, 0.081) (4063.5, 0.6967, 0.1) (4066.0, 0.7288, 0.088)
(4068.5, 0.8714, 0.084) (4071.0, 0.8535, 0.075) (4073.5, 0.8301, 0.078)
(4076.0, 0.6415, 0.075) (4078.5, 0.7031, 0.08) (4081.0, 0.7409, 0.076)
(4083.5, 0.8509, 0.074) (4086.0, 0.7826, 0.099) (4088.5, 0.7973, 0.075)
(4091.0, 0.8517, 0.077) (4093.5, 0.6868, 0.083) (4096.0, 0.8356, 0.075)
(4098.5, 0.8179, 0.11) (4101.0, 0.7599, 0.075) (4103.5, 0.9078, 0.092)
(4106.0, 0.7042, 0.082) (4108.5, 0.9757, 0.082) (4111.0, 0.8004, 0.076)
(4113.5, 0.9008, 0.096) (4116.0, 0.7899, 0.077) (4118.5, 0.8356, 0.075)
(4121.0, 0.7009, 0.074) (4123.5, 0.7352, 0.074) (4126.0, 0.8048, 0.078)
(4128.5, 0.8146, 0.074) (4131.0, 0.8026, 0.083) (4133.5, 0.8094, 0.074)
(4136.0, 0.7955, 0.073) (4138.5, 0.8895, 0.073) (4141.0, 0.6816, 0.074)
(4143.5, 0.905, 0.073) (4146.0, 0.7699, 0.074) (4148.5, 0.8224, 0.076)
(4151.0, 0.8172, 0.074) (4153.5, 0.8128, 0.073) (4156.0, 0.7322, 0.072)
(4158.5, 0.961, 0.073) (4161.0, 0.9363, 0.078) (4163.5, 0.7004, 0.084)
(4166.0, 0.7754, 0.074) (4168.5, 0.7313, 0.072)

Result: 0.1 angstrom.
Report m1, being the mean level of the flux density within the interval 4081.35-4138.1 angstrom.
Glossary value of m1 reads 0.807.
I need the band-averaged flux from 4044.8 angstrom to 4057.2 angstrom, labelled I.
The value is 0.812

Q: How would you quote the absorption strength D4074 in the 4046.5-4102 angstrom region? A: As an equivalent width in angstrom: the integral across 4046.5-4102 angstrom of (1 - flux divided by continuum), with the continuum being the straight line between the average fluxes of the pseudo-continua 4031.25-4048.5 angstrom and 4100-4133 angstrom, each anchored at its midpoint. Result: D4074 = 3.5 angstrom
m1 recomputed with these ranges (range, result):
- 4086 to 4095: 0.781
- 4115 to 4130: 0.78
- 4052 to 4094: 0.781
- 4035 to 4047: 0.901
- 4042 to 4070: 0.823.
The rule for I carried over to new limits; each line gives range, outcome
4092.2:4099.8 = 0.78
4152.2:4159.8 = 0.836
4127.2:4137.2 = 0.806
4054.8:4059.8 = 0.758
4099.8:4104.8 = 0.833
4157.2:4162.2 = 0.947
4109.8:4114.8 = 0.85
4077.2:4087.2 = 0.769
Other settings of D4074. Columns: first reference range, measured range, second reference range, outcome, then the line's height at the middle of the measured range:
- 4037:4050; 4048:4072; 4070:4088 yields 1.1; 0.839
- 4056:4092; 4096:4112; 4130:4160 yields -0.7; 0.796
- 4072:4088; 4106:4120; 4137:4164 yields -0.9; 0.791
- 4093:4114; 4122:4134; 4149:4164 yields 0.5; 0.827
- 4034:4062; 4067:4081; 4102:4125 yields 1.0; 0.834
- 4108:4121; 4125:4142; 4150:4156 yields 0.4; 0.818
